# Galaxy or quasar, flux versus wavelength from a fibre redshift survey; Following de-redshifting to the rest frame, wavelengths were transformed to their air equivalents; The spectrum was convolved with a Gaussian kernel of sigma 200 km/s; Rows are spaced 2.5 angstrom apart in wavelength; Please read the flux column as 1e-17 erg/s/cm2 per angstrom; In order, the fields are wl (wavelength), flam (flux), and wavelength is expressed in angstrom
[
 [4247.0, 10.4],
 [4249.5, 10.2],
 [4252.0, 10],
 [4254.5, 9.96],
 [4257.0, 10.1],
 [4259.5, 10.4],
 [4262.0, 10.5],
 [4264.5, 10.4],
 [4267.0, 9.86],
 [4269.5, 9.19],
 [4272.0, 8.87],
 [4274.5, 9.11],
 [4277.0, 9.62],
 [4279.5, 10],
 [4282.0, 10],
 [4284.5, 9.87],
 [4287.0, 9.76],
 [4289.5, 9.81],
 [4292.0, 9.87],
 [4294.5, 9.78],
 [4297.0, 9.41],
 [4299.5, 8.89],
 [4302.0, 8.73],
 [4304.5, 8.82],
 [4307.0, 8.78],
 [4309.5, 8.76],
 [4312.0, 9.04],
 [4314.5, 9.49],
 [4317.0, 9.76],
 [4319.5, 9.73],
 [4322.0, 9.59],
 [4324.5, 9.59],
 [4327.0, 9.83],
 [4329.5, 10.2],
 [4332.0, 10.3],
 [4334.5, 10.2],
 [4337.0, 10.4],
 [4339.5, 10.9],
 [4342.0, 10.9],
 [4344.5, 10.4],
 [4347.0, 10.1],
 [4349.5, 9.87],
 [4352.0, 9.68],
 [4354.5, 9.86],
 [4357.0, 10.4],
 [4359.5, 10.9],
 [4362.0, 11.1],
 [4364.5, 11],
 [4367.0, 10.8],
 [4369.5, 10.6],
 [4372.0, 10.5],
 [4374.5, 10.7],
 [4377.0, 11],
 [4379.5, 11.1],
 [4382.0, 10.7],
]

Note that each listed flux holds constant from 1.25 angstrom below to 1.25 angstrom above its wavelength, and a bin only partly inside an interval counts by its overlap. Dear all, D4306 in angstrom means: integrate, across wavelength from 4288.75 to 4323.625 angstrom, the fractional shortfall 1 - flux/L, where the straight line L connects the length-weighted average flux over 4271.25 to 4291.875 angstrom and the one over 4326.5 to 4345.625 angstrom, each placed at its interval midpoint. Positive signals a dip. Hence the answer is 2.39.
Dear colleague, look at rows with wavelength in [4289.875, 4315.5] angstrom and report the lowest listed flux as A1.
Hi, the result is 8.73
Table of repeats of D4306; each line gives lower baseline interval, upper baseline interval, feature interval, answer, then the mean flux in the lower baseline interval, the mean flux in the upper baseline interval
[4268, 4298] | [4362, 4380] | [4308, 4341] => 1.2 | 9.61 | 10.8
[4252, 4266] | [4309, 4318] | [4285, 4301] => 0.1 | 10.2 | 9.29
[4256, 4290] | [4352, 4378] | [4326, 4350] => 0.2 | 9.82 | 10.6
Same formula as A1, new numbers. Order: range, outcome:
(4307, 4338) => 8.76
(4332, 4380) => 9.68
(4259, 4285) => 8.87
